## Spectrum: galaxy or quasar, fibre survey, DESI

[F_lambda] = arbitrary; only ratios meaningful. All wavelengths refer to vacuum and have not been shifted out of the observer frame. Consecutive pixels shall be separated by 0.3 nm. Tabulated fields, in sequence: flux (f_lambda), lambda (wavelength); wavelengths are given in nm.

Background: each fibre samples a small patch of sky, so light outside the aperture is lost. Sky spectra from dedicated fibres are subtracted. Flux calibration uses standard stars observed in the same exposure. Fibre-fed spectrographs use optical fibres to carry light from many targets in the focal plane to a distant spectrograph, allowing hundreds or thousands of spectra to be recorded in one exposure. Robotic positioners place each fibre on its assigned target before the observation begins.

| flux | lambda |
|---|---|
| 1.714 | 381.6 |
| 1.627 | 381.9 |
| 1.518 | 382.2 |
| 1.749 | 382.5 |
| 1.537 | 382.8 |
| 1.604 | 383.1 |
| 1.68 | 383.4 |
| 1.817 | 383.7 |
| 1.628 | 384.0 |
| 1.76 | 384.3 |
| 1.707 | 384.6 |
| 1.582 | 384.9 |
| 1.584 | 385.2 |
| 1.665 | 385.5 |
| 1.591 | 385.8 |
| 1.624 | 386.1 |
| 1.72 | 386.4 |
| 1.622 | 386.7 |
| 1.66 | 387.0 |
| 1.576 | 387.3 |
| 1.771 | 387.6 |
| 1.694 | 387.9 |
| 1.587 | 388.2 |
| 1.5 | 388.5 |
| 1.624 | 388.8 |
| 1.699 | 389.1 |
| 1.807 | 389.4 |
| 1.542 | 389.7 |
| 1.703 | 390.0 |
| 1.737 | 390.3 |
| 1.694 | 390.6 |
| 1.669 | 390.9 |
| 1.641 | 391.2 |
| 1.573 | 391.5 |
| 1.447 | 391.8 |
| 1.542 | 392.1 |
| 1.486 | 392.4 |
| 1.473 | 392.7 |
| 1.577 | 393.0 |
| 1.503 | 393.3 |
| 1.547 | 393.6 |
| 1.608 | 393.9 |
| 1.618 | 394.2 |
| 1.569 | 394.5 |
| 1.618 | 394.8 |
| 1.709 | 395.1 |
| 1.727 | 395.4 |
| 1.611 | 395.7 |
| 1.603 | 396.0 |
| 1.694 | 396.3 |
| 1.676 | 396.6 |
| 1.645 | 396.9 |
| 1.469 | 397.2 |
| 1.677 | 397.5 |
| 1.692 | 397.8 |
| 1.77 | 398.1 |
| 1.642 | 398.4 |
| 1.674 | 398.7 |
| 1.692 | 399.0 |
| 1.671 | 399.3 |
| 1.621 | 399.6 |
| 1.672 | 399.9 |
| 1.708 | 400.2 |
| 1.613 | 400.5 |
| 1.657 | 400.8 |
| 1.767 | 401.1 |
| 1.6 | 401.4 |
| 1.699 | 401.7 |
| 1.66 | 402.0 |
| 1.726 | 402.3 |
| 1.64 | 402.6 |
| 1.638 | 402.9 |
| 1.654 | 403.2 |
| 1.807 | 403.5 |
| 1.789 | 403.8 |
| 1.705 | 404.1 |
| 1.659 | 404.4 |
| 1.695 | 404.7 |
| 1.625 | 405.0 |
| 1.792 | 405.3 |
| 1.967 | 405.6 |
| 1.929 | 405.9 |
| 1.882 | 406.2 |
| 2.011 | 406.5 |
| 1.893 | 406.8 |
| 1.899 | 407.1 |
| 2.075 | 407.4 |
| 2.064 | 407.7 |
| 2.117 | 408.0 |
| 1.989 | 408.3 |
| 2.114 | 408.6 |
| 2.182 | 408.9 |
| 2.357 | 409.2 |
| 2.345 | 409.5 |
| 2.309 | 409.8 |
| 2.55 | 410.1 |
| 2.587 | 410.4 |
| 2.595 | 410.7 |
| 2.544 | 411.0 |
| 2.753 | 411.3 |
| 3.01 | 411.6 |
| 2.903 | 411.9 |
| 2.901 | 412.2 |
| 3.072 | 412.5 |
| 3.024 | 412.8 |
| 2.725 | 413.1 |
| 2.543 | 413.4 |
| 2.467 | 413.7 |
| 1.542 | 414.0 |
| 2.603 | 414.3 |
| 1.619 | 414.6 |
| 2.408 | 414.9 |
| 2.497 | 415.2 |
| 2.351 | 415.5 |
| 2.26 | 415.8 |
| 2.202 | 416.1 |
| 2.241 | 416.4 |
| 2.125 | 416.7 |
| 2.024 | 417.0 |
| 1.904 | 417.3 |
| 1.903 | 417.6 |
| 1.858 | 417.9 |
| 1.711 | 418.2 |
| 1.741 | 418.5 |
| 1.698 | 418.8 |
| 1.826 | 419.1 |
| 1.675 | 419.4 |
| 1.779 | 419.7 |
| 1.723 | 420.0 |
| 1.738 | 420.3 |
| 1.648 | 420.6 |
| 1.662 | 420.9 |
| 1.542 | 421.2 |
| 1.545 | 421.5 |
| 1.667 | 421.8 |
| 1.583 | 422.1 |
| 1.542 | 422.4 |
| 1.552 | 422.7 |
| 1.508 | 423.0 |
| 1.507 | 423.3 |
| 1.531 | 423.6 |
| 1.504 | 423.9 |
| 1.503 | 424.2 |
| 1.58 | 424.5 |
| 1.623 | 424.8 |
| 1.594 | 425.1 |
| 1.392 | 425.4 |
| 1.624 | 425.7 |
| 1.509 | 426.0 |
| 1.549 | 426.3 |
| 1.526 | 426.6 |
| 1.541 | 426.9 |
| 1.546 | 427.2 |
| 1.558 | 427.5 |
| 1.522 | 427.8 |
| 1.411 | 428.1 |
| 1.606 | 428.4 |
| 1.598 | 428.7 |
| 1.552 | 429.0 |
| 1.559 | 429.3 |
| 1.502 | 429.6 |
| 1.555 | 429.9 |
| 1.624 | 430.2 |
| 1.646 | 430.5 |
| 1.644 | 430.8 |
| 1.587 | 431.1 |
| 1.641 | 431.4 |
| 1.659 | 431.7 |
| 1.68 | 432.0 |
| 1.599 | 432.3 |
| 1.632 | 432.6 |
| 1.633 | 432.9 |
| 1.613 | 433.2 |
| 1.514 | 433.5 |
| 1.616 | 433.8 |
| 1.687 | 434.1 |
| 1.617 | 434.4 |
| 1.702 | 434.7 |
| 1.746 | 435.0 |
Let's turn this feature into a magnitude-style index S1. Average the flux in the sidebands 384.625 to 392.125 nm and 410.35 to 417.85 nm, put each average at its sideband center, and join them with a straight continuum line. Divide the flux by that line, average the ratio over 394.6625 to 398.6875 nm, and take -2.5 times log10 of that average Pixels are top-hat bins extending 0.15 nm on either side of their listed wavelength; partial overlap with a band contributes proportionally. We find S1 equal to 0.14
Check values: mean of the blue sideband 1.64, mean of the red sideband 2.42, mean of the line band 1.66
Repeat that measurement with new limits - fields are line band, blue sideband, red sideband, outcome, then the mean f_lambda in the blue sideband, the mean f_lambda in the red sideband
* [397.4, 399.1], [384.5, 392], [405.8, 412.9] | 0.176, 1.64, 2.38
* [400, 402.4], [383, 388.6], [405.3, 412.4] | 0.235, 1.65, 2.3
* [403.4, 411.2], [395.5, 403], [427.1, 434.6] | -0.247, 1.66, 1.59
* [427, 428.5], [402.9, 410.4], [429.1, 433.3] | 0.093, 1.98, 1.61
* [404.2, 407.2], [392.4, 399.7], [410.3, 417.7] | 0.128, 1.63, 2.43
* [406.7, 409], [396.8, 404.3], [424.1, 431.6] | -0.235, 1.68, 1.56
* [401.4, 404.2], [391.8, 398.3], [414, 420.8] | 0.022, 1.61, 1.97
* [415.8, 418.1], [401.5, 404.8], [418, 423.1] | -0.222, 1.7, 1.66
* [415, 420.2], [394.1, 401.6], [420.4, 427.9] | -0.240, 1.66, 1.56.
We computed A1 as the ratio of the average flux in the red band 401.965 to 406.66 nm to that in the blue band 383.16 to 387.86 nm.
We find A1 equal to 1.1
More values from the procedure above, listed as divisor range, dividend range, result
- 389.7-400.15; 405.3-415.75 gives 1.44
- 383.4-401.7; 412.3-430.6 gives 1.10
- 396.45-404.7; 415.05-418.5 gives 1.24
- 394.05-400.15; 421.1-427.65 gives 0.94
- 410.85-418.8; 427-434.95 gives 0.69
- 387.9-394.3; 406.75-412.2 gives 1.48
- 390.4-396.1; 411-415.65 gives 1.61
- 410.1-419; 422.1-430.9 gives 0.66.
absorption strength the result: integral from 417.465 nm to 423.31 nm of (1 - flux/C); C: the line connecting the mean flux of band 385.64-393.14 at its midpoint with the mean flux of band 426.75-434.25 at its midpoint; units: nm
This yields -0.28 nm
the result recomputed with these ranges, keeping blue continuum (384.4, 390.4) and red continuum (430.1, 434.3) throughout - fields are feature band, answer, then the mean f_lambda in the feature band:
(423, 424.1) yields 0.08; 1.51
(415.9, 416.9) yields -0.34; 2.18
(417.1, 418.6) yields -0.18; 1.83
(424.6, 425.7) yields 0.05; 1.55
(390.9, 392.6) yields 0.10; 1.55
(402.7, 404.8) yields -0.08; 1.71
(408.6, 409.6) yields -0.38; 2.27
